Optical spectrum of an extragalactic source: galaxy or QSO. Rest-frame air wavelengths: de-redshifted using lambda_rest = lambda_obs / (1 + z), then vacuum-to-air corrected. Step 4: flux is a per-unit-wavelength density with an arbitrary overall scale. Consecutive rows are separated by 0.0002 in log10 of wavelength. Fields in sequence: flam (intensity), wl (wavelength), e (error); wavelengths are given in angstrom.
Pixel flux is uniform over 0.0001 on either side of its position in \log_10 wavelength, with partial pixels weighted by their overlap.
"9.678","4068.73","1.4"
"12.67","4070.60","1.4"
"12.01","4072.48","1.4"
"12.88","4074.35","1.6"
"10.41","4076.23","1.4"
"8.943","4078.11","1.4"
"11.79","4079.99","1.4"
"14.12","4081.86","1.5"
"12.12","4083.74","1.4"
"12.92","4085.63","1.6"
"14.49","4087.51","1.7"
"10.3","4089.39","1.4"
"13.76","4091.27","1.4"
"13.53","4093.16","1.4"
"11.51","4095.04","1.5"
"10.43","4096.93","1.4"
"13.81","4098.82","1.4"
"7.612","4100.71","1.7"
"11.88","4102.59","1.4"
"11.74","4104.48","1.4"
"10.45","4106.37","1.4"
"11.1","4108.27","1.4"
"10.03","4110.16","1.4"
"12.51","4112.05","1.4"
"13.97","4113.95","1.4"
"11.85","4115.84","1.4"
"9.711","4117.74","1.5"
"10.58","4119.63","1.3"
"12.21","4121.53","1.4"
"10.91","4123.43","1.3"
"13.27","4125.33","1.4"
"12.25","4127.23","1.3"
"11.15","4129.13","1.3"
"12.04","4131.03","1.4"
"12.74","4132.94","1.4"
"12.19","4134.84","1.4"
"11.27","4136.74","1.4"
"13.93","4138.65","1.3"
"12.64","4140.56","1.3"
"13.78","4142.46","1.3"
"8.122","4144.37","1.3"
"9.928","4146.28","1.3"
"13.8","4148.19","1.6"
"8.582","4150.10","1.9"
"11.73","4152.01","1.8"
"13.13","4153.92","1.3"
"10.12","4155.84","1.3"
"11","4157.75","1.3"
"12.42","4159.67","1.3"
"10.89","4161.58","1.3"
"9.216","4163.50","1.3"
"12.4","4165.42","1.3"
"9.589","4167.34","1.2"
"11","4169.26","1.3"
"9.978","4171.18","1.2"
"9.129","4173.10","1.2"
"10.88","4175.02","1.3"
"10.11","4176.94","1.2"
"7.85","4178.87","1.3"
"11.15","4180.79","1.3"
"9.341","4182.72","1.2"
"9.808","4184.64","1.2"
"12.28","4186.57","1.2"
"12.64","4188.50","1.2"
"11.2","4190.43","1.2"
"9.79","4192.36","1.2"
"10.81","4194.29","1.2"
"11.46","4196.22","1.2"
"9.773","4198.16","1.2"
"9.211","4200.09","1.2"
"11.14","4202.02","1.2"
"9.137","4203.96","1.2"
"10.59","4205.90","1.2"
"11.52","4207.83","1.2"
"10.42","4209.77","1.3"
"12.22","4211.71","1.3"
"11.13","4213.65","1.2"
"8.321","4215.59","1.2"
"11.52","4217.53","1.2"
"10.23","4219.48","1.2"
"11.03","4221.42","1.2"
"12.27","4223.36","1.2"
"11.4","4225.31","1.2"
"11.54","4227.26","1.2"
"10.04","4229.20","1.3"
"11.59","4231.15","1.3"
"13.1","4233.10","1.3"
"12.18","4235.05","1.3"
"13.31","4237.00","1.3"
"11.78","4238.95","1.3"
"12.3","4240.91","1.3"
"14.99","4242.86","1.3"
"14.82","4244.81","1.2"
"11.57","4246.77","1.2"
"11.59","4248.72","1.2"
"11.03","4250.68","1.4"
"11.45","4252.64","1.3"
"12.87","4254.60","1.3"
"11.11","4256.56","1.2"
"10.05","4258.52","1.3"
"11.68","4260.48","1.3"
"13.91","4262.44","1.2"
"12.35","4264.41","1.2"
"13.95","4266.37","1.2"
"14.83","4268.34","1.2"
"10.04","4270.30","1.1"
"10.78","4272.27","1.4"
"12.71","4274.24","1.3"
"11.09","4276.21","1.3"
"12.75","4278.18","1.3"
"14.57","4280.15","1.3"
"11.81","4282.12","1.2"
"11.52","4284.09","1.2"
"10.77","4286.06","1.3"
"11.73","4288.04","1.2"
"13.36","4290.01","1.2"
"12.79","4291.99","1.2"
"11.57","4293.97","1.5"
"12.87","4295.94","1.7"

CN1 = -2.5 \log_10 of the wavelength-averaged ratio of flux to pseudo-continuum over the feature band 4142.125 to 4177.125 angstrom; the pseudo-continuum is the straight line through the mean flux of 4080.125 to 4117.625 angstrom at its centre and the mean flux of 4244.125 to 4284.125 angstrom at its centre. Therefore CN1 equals 0.12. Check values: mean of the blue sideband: 12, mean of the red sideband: 12.2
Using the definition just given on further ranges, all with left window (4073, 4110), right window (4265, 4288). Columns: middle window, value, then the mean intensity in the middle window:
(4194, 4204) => 0.166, 10.3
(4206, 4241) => 0.065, 11.4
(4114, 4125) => 0.037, 11.4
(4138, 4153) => 0.034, 11.5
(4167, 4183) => 0.203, 9.93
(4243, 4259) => 0.012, 12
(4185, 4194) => 0.065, 11.3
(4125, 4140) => -0.042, 12.3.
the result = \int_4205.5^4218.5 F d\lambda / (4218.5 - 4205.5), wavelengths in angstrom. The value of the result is 10.8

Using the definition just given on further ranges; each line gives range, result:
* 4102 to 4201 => 11.1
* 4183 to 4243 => 11.2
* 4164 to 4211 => 10.5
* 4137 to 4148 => 11.8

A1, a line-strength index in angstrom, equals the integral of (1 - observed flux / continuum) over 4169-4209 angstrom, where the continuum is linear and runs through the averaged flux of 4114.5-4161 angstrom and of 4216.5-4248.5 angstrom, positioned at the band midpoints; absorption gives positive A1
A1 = 5.0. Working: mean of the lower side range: 11.7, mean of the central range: 10.4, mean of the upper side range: 12.1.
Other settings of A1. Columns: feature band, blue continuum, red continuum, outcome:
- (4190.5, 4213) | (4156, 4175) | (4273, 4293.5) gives 1.1 angstrom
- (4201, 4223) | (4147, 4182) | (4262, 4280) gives 1.6 angstrom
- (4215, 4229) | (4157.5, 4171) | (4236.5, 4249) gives 1.7 angstrom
